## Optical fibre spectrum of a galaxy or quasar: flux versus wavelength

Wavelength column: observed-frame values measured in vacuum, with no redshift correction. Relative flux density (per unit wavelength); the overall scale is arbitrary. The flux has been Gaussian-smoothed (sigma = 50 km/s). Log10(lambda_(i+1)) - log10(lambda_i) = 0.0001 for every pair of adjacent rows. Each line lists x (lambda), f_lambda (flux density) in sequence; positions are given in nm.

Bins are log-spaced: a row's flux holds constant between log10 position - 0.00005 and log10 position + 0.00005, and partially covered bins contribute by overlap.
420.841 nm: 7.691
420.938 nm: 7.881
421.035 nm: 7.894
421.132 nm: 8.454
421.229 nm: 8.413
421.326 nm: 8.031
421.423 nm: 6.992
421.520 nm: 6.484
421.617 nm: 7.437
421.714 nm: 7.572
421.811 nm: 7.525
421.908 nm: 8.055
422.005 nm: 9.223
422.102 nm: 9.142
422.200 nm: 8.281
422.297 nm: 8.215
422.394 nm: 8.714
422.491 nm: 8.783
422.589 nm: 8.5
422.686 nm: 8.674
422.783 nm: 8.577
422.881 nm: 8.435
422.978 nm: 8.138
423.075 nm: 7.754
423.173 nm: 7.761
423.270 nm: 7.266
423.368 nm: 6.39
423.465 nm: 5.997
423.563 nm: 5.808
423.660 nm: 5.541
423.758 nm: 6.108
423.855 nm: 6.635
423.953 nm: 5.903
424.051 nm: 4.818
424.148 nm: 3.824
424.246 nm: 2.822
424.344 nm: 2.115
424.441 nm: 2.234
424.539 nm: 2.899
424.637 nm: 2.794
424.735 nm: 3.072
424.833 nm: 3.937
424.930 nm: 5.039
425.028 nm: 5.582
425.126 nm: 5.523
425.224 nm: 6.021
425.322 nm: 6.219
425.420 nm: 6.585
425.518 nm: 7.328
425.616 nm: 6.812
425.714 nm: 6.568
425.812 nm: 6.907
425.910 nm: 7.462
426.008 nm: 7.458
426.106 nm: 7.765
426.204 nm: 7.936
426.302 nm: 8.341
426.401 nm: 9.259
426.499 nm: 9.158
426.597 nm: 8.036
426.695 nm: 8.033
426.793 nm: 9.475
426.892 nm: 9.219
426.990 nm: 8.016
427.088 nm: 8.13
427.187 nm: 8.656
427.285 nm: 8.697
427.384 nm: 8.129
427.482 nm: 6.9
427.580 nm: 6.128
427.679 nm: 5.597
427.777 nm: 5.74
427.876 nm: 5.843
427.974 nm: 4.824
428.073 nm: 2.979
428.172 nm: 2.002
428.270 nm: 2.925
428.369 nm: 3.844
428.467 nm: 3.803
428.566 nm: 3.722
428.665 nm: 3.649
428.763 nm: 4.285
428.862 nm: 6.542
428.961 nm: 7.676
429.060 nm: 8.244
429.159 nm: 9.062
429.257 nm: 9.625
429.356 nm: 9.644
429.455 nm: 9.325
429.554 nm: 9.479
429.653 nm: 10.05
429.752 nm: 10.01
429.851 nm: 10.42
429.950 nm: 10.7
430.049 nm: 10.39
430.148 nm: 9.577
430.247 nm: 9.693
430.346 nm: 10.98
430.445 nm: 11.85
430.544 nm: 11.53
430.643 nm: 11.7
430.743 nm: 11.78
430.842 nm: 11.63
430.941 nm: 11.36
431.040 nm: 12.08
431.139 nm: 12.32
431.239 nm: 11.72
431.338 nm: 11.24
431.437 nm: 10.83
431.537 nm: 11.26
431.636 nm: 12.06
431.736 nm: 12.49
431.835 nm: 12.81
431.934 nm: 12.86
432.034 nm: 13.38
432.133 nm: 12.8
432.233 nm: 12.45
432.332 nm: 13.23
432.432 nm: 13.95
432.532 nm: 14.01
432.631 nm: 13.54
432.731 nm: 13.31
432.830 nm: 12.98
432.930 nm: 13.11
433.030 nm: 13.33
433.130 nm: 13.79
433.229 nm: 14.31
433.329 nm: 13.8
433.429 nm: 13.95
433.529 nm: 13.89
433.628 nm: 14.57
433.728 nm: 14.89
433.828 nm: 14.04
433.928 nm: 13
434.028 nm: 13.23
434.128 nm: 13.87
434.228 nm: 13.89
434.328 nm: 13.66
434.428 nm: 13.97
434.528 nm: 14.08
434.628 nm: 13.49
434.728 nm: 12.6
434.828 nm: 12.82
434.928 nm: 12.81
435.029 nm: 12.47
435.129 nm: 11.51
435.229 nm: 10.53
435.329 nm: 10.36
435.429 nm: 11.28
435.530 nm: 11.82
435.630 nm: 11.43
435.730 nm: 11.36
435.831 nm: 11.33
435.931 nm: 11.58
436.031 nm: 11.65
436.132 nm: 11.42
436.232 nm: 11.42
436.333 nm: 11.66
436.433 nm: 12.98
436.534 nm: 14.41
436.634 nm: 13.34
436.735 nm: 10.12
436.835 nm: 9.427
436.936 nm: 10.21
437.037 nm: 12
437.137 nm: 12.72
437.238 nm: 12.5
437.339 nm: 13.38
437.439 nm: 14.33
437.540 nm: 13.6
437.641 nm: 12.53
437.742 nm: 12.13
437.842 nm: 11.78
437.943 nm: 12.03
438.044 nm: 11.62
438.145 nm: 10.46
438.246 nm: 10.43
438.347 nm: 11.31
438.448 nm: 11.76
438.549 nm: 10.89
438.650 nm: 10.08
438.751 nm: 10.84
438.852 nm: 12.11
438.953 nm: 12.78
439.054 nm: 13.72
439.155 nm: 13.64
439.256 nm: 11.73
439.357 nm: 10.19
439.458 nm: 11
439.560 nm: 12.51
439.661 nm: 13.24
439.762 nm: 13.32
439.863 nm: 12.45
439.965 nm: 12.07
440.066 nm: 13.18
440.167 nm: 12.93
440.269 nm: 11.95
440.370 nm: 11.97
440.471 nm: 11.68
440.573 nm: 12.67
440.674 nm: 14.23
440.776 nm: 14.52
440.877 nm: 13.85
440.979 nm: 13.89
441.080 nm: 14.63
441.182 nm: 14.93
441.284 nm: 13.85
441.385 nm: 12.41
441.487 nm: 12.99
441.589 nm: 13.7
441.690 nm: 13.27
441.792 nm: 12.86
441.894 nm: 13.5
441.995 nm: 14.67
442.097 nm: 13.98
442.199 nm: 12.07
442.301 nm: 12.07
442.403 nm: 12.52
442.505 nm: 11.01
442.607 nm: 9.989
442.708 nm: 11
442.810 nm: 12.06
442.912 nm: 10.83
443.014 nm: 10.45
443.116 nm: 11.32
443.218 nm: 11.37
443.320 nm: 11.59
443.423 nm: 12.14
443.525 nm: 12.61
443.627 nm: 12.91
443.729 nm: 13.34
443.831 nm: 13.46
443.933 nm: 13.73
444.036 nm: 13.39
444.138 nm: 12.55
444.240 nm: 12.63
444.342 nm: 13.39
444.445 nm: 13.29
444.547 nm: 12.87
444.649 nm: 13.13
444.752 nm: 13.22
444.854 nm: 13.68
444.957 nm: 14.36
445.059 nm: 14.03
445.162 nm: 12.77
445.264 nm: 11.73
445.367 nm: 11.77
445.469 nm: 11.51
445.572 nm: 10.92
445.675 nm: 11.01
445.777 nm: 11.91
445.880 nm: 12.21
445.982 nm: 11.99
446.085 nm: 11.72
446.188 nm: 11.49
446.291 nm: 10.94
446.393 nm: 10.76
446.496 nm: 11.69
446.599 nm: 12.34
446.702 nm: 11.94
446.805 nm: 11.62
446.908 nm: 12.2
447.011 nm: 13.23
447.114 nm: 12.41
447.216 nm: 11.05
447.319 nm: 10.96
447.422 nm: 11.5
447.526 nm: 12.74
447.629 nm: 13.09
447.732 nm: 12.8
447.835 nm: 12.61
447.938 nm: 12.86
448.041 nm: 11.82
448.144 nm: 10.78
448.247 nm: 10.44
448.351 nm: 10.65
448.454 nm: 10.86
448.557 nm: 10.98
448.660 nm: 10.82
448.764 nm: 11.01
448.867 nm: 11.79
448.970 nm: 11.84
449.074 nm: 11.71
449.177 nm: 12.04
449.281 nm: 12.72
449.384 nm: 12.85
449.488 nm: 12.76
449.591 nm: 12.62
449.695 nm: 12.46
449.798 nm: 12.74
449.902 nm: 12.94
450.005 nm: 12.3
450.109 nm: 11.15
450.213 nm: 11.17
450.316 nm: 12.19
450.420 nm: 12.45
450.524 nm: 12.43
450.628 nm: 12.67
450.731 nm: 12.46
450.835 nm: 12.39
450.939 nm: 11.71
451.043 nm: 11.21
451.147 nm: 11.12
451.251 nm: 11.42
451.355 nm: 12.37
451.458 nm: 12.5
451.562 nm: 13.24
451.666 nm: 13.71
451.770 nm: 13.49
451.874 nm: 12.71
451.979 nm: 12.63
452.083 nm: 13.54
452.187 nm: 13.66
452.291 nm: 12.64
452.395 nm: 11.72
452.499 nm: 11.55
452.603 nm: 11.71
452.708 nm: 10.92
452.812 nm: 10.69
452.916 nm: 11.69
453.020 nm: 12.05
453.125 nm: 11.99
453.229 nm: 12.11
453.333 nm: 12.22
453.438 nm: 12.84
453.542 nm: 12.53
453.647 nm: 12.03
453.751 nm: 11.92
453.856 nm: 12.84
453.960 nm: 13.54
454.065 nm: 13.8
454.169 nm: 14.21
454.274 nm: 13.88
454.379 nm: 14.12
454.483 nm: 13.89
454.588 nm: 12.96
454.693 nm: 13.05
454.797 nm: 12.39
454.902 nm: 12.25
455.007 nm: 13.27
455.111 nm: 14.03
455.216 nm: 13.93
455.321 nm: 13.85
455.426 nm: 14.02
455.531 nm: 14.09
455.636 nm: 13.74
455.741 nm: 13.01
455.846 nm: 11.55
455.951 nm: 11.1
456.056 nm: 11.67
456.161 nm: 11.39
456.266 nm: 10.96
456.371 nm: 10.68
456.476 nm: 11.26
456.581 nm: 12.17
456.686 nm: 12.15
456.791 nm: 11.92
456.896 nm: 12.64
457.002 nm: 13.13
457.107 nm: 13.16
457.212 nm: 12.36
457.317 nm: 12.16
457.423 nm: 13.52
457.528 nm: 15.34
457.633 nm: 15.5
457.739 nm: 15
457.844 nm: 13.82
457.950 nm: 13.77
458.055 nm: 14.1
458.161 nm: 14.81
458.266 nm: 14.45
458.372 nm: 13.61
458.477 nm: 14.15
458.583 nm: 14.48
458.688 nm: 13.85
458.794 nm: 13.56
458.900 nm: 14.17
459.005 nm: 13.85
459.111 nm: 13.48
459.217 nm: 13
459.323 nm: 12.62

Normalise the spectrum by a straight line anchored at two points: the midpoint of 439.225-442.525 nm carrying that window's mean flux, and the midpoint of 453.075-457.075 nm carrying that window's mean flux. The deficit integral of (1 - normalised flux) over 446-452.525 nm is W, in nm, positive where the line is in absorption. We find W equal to 0.37 nm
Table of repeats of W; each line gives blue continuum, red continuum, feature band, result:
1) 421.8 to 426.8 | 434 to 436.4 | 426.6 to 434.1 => -0.107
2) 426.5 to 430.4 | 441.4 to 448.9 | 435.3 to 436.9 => -0.329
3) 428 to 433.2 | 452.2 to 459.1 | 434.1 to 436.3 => -0.321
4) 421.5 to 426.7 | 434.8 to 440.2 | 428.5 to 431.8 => -0.280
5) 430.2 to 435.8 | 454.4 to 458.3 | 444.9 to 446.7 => 0.128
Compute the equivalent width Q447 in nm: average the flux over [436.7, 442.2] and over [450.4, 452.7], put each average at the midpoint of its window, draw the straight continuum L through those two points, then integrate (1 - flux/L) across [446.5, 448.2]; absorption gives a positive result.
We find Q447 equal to 0.04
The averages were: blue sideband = 12.5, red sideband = 12.4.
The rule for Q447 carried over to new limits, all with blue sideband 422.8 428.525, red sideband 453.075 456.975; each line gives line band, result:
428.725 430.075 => -0.38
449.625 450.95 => -0.07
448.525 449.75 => -0.06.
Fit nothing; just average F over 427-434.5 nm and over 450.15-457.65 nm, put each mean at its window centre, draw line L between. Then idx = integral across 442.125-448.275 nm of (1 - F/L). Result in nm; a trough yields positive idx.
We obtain -0.20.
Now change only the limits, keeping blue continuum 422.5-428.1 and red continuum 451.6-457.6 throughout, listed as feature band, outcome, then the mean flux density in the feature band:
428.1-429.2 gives 0.34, 5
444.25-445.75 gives -0.28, 12.7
